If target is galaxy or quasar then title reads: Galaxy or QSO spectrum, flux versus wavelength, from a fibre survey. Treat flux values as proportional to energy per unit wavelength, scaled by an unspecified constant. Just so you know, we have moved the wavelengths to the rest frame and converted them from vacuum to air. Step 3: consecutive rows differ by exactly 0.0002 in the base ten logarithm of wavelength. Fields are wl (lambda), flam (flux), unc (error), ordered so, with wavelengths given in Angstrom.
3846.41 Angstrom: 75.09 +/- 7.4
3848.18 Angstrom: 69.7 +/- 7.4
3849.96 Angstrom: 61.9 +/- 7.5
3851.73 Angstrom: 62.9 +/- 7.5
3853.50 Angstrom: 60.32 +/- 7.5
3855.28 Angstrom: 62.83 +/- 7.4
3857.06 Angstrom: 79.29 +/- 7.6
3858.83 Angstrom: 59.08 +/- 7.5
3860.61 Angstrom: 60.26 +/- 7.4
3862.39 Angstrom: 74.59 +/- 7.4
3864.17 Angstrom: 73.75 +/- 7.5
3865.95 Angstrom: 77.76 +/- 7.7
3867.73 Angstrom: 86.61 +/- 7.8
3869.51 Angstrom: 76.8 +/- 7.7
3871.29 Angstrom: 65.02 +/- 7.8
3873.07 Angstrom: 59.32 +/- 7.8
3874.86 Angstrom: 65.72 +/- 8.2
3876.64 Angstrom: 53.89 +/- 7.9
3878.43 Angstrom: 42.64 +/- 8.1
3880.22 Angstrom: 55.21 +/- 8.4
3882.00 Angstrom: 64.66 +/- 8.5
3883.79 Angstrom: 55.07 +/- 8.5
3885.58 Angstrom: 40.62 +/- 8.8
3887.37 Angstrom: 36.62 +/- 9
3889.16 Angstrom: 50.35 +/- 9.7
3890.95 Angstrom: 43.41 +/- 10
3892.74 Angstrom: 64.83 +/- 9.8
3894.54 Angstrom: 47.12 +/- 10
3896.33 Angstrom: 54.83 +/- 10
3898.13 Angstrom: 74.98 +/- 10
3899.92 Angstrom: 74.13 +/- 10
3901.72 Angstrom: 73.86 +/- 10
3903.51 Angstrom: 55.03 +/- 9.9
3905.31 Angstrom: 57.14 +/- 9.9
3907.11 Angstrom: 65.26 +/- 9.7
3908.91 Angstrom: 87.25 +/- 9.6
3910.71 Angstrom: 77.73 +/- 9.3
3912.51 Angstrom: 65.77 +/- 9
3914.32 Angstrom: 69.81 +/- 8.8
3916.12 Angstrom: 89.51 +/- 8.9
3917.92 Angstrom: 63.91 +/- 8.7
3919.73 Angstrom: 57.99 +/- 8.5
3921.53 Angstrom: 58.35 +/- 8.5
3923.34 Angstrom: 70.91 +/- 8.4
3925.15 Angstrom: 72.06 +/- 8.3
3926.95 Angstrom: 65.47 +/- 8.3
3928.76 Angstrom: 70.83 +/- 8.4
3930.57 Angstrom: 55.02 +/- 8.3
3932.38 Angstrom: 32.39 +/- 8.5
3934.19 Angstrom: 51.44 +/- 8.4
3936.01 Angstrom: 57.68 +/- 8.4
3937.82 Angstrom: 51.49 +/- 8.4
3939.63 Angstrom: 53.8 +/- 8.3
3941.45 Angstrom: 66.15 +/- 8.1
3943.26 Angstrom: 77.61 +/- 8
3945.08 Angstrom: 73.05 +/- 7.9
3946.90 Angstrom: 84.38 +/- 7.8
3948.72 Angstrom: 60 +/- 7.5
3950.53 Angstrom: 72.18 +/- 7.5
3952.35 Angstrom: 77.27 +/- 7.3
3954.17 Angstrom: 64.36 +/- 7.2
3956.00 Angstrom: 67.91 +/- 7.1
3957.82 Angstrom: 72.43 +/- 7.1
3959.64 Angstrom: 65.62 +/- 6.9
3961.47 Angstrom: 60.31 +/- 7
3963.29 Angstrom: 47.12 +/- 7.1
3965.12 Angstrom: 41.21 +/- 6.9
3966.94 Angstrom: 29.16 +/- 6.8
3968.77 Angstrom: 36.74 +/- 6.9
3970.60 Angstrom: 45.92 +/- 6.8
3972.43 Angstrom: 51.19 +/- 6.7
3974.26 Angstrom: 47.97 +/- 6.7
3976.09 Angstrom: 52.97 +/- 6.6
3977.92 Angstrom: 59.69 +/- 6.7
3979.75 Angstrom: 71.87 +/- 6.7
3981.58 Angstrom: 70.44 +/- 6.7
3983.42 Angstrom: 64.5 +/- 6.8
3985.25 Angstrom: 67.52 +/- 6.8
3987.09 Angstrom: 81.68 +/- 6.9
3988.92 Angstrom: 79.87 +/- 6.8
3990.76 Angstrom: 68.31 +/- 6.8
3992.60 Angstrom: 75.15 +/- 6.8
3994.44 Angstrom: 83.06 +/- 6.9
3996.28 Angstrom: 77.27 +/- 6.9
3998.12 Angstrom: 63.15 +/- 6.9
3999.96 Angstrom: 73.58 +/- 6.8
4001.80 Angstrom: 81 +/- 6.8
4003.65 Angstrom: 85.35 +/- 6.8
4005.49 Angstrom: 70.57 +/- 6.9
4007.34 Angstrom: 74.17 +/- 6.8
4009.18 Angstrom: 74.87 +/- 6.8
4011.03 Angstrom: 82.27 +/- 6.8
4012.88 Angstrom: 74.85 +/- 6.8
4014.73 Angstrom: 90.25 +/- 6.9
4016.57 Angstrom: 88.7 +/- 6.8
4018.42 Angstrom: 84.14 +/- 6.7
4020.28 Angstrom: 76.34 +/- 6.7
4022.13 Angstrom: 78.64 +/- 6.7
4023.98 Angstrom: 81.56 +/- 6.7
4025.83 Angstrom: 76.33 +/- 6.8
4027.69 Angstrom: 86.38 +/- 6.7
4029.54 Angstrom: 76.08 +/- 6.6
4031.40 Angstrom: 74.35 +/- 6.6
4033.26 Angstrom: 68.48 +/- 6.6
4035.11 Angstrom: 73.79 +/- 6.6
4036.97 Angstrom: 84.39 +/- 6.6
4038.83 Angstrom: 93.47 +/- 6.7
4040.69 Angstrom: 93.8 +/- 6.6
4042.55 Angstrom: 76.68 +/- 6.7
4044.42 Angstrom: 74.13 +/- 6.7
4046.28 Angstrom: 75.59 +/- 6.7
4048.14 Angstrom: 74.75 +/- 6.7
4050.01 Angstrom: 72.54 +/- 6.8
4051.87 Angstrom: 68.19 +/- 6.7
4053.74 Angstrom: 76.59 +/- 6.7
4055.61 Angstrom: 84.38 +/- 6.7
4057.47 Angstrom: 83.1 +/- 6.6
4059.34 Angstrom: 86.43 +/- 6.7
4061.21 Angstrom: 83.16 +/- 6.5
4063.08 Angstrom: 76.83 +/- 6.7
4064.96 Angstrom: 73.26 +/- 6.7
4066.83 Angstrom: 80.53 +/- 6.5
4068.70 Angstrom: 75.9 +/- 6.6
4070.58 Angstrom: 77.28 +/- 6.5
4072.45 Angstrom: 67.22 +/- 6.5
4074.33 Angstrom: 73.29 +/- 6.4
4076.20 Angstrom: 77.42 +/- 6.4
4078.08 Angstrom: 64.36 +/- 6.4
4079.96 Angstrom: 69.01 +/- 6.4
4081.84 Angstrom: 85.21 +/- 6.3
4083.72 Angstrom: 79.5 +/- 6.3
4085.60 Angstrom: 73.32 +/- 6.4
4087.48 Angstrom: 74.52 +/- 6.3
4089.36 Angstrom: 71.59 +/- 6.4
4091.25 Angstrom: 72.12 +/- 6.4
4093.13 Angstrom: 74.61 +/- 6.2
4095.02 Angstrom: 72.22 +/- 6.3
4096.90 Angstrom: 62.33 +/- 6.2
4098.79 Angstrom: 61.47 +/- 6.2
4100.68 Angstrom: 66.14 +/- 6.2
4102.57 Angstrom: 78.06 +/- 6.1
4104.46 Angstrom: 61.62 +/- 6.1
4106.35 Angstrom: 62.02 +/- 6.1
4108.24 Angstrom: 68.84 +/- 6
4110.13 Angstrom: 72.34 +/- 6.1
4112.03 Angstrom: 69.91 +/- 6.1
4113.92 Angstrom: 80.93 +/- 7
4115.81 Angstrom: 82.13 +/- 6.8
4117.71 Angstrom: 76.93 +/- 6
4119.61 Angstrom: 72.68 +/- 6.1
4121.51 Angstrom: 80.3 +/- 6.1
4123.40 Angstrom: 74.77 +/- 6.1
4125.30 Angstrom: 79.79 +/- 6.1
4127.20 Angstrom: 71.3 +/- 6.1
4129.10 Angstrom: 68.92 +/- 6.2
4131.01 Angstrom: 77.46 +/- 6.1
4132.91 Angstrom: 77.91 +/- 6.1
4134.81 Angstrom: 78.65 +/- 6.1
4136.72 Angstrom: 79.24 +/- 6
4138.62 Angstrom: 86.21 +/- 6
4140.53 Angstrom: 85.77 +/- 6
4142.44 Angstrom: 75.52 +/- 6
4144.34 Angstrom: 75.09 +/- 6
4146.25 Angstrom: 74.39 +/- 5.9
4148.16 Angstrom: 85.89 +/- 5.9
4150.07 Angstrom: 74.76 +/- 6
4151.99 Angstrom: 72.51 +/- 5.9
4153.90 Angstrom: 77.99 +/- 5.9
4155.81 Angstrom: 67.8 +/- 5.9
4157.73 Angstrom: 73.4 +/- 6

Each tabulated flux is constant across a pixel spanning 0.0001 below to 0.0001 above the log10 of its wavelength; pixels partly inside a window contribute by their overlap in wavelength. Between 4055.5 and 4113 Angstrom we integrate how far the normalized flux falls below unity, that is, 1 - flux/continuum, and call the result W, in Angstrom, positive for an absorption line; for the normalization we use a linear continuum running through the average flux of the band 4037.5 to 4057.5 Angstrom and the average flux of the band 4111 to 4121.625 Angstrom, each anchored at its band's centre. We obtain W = 3.46 Angstrom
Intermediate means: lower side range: 79.3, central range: 73.3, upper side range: 76.8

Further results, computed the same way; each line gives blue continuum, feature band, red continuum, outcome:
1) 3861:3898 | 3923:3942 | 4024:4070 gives 2.1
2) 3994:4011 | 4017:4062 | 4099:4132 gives -2.6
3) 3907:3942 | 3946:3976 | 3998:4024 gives 5.3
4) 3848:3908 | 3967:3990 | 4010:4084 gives 3.9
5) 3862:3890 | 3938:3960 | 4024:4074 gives -0.3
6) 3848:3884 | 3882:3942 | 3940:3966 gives 4.3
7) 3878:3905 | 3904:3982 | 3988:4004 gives 3.8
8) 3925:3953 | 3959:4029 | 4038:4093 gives 0.6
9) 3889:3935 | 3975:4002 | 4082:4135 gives -1.4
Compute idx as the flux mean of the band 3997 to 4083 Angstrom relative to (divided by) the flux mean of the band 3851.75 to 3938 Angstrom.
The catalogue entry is 1.2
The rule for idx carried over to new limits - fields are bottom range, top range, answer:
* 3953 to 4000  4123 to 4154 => 1.25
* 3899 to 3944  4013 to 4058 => 1.23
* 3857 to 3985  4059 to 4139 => 1.20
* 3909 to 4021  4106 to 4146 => 1.14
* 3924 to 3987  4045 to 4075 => 1.27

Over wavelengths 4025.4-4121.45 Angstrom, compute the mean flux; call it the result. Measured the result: 75.2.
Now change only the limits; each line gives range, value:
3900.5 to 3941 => 63.8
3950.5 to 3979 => 55.3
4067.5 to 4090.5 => 74.1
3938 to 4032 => 69.3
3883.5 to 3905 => 56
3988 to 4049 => 78.5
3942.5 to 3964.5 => 68.1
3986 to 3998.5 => 75.9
